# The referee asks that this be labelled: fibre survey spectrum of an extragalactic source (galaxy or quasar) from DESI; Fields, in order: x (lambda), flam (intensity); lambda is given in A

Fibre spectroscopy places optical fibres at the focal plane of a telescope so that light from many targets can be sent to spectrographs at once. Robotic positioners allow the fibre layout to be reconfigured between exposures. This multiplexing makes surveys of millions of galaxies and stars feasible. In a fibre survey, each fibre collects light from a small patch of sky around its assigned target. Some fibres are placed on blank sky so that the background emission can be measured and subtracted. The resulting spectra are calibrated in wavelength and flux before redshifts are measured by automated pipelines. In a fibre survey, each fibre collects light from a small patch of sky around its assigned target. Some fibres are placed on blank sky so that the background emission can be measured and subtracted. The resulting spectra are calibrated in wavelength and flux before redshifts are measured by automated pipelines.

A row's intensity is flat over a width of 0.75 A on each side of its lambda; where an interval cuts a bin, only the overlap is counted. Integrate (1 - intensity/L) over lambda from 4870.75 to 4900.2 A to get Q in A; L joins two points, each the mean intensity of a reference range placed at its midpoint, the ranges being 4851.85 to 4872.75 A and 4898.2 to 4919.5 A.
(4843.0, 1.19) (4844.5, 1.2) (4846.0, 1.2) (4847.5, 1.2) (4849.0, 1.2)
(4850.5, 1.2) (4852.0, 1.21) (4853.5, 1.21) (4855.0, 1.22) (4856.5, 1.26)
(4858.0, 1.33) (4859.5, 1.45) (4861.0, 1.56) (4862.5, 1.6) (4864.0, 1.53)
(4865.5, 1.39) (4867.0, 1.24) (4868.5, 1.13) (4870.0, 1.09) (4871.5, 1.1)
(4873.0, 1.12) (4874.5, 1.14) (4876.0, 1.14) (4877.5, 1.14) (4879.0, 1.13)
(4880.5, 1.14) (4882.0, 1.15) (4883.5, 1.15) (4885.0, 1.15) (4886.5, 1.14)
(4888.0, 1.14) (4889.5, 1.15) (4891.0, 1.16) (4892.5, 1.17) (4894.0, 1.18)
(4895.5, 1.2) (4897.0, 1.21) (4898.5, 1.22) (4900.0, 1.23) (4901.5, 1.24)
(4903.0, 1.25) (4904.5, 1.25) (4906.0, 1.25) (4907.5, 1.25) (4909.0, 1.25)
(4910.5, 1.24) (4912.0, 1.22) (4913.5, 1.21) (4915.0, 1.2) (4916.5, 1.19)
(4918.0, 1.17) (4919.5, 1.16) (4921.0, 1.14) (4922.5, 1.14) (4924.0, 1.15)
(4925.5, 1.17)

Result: 2.5 A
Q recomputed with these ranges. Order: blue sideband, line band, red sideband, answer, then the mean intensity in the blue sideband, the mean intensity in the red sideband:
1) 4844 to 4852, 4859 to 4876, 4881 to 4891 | -1.7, 1.2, 1.15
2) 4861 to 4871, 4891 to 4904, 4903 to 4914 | 0.6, 1.34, 1.24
